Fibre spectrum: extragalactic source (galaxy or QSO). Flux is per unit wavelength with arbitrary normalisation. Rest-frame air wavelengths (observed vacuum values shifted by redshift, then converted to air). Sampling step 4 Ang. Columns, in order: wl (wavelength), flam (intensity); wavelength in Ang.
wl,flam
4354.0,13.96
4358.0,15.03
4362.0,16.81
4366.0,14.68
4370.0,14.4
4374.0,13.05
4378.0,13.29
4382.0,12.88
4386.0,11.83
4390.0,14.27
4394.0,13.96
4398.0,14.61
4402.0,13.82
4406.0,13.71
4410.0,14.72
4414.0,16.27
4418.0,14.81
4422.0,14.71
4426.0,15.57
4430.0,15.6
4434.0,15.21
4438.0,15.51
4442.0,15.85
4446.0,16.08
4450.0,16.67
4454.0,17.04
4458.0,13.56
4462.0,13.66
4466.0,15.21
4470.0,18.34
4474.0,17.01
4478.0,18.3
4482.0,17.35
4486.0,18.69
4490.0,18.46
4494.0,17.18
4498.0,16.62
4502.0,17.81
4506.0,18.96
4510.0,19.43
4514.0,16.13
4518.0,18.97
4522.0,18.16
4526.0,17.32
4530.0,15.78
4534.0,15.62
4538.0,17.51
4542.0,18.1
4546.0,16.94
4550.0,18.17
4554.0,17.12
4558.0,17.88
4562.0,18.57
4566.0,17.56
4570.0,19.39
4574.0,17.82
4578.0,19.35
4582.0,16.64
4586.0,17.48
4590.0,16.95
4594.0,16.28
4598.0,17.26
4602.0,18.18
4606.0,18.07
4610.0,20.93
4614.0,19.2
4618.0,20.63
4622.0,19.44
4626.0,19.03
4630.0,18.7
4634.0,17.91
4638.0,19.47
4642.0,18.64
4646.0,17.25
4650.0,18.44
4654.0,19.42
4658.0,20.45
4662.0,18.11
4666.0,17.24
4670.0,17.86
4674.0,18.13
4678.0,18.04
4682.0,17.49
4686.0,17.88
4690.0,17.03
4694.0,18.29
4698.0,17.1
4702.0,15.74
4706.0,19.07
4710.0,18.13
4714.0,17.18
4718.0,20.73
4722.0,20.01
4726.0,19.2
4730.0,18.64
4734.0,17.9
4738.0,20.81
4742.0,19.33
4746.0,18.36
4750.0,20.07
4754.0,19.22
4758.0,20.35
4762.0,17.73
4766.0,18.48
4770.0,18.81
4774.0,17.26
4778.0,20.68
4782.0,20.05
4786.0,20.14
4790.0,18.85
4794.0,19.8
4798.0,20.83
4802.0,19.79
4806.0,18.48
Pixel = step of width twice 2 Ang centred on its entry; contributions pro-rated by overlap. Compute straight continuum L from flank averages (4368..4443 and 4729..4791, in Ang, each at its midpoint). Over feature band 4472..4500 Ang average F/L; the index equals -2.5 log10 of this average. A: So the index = -0.142 mag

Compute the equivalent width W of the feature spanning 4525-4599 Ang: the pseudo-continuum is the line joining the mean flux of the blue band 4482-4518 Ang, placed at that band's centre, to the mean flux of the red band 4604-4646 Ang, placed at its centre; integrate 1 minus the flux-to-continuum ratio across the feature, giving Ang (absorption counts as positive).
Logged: 4.2 Ang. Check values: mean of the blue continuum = 17.9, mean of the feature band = 17.5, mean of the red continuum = 19.1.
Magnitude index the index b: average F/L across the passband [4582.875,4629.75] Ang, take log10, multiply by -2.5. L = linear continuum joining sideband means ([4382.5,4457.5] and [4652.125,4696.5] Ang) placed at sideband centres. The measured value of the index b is -0.07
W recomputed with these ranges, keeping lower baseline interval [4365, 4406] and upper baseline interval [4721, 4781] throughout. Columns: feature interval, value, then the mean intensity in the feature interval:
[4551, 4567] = -1.5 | 17.8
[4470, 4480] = -1.9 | 17.8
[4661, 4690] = 0.4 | 17.8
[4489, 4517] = -4.4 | 17.8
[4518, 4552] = -3.0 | 17.3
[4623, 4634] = -0.9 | 18.7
